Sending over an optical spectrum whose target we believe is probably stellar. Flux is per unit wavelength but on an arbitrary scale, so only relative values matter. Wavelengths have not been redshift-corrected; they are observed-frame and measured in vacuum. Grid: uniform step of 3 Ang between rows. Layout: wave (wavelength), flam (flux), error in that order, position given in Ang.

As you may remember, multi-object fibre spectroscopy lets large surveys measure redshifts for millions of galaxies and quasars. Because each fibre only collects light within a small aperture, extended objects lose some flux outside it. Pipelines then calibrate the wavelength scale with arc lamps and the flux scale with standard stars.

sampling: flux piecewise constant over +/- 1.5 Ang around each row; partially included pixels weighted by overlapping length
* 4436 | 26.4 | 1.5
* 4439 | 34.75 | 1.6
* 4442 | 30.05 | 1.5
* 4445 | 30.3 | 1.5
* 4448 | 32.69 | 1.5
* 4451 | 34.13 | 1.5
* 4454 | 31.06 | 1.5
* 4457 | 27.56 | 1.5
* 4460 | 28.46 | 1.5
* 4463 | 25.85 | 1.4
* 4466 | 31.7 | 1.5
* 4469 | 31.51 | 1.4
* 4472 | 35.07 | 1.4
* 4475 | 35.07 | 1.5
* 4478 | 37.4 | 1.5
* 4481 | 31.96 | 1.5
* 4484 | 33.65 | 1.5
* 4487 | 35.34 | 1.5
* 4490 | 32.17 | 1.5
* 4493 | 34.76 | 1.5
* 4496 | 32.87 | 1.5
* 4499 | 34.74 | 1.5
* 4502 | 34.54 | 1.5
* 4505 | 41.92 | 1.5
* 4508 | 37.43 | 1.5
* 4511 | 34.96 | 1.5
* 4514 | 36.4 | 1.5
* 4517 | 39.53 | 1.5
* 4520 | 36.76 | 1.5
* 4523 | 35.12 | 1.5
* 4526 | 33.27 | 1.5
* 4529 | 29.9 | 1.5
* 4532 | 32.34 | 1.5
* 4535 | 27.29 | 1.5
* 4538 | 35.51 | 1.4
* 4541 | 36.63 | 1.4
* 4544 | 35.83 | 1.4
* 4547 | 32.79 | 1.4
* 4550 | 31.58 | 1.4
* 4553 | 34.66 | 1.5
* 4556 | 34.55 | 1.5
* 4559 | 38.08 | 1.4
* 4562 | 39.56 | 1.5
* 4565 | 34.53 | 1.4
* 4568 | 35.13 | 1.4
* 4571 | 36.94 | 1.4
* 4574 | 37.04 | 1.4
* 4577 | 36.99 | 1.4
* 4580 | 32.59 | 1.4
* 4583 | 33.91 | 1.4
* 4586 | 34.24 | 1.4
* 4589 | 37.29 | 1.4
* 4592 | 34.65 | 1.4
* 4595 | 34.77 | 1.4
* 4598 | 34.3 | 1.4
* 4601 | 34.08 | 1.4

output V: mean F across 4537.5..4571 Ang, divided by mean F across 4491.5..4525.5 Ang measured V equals 1.0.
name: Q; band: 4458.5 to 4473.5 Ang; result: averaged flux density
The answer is 30.5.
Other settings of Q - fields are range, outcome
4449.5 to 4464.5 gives 29.4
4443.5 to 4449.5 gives 31.5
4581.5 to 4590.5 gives 35.1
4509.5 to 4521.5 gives 36.9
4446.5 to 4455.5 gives 32.6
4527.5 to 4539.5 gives 31.3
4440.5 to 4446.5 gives 30.2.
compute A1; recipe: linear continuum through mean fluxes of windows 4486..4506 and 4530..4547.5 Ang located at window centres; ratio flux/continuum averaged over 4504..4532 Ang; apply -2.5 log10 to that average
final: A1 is -0.05 mag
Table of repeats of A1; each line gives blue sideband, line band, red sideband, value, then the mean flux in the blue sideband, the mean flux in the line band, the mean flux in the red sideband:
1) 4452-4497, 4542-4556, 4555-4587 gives 0.035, 32.3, 33.9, 35.8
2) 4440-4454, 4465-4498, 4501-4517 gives 0.034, 31.8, 33.8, 37.4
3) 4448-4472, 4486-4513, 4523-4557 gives -0.116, 30.5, 35.4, 33.2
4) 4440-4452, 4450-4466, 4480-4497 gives 0.099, 31.8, 29.5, 33.5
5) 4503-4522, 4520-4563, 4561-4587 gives 0.079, 37.7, 34.1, 35.6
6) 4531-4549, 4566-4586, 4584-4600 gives -0.026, 33.4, 35.3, 35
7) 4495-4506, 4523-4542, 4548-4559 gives 0.073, 35.9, 32.6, 34.2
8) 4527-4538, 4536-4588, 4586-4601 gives -0.079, 30.8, 35.3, 35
